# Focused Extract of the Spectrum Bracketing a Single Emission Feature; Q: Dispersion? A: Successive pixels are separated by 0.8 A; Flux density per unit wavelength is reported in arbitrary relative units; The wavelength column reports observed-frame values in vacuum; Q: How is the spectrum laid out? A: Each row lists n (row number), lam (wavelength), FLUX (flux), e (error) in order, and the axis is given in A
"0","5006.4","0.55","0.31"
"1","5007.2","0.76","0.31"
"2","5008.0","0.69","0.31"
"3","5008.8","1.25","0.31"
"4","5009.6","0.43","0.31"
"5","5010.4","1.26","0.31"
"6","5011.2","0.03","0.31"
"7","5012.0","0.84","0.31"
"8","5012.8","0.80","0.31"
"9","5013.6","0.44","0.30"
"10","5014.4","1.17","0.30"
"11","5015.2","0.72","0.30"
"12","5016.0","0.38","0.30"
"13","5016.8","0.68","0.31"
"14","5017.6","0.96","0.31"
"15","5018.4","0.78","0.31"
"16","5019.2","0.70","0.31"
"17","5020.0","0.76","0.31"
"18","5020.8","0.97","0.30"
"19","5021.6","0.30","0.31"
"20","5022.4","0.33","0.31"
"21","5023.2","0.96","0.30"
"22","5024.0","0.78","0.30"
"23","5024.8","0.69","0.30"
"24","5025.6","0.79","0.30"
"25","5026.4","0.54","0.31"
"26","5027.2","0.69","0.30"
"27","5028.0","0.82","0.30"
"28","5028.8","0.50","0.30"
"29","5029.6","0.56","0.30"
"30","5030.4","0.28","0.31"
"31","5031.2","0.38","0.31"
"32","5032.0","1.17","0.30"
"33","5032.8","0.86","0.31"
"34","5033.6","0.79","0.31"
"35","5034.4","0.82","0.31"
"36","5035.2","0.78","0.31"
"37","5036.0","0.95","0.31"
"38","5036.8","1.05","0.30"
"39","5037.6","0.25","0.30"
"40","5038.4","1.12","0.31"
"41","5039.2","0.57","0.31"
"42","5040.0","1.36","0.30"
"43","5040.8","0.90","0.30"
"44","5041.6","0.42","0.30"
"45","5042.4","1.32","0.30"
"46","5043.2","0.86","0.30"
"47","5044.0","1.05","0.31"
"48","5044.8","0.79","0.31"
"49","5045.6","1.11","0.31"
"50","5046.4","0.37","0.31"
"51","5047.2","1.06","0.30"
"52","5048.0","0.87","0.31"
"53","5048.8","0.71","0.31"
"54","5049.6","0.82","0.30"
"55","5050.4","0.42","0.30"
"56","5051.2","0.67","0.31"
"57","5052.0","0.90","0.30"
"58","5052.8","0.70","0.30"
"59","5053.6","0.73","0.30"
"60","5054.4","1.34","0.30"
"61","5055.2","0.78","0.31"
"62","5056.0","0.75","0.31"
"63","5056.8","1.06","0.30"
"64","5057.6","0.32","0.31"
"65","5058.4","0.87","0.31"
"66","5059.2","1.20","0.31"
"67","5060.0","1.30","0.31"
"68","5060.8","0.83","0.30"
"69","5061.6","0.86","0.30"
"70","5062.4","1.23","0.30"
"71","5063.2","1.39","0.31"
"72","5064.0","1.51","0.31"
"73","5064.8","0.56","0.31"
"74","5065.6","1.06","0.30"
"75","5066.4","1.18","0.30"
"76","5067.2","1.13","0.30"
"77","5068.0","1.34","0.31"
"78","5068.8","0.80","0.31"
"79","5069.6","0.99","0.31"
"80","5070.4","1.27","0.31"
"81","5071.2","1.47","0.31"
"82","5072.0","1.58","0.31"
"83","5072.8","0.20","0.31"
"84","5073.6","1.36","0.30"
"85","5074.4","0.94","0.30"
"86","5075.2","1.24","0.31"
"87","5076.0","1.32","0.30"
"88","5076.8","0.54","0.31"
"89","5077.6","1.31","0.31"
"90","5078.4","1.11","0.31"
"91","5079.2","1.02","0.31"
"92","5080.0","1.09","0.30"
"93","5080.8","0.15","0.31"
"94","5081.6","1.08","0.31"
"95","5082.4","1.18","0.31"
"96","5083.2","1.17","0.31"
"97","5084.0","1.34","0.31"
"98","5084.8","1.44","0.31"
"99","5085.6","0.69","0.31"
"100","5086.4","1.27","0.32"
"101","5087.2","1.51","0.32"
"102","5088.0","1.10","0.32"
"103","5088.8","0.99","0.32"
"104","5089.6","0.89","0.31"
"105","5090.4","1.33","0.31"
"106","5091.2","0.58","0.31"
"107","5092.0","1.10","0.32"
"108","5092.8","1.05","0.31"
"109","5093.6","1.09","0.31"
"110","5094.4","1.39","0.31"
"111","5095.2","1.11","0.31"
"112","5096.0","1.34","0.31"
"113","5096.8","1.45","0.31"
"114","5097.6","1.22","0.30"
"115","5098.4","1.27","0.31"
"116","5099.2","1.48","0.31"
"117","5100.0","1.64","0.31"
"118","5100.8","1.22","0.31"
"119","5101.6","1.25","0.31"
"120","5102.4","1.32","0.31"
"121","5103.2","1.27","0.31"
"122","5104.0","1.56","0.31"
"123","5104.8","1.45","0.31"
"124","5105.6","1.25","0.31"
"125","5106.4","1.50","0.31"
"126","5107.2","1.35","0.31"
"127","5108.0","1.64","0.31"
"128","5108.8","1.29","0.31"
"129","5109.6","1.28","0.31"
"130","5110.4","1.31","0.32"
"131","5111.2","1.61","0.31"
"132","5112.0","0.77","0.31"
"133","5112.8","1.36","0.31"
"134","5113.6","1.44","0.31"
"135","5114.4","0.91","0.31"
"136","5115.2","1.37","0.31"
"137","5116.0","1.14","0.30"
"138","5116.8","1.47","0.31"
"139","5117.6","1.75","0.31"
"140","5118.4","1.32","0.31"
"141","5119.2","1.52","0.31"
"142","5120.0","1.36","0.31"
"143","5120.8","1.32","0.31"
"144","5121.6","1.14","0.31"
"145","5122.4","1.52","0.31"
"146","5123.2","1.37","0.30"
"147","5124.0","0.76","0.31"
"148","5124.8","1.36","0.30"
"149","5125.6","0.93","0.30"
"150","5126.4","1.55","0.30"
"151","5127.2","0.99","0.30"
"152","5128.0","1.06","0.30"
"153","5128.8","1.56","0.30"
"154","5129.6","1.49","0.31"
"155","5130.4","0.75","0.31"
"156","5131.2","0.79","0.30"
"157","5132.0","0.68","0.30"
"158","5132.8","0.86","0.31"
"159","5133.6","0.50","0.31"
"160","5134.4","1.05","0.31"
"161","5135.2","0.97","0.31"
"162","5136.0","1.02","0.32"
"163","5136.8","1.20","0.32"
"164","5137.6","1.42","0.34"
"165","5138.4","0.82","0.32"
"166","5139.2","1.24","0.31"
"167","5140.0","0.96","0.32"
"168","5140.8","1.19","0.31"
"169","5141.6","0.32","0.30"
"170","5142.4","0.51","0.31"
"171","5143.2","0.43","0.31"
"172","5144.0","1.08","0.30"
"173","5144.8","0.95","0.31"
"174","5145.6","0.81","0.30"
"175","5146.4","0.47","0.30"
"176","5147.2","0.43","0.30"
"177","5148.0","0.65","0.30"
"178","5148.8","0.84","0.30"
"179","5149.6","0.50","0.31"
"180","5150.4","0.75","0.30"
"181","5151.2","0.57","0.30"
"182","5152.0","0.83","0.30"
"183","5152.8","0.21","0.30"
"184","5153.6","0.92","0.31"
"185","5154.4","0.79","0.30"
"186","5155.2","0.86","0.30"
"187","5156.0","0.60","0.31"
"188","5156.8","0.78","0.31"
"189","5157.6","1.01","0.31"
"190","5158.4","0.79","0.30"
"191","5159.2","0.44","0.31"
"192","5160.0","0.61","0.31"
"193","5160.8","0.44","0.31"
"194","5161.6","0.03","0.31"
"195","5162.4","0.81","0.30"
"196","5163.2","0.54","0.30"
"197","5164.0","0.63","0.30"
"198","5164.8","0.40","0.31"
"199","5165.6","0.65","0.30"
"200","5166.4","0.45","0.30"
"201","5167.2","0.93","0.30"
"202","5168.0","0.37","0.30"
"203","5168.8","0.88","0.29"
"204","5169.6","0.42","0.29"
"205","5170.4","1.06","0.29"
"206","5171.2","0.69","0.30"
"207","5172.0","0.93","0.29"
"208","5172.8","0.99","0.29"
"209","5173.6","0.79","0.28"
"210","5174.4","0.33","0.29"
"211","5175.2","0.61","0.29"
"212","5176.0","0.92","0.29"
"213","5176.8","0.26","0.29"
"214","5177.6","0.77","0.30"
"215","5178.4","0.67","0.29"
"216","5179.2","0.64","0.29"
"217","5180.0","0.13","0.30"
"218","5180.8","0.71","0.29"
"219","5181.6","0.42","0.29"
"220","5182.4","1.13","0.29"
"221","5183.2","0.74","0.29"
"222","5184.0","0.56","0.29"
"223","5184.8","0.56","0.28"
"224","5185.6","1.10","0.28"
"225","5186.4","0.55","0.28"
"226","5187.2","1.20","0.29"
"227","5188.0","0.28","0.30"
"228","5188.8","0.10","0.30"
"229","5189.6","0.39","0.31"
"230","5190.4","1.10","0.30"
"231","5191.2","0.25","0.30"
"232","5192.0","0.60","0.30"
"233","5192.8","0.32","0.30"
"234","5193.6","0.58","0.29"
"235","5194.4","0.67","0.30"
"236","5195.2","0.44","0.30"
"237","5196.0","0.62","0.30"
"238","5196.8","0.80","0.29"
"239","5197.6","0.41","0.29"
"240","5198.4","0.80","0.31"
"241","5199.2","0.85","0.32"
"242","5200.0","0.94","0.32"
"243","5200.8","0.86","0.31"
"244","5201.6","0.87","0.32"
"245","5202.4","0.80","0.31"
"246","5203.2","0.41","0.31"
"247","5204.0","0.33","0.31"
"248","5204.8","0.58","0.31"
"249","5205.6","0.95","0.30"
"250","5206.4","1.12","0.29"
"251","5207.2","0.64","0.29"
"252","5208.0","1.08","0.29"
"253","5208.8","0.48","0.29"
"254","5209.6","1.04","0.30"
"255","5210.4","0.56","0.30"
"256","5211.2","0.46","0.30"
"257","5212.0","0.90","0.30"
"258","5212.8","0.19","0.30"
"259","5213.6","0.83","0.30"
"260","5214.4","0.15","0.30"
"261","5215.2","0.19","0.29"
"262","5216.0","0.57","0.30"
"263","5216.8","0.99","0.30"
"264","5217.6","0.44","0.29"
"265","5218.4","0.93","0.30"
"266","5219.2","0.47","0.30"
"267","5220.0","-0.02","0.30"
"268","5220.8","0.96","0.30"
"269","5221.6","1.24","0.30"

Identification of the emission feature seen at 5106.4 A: C III] 1909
